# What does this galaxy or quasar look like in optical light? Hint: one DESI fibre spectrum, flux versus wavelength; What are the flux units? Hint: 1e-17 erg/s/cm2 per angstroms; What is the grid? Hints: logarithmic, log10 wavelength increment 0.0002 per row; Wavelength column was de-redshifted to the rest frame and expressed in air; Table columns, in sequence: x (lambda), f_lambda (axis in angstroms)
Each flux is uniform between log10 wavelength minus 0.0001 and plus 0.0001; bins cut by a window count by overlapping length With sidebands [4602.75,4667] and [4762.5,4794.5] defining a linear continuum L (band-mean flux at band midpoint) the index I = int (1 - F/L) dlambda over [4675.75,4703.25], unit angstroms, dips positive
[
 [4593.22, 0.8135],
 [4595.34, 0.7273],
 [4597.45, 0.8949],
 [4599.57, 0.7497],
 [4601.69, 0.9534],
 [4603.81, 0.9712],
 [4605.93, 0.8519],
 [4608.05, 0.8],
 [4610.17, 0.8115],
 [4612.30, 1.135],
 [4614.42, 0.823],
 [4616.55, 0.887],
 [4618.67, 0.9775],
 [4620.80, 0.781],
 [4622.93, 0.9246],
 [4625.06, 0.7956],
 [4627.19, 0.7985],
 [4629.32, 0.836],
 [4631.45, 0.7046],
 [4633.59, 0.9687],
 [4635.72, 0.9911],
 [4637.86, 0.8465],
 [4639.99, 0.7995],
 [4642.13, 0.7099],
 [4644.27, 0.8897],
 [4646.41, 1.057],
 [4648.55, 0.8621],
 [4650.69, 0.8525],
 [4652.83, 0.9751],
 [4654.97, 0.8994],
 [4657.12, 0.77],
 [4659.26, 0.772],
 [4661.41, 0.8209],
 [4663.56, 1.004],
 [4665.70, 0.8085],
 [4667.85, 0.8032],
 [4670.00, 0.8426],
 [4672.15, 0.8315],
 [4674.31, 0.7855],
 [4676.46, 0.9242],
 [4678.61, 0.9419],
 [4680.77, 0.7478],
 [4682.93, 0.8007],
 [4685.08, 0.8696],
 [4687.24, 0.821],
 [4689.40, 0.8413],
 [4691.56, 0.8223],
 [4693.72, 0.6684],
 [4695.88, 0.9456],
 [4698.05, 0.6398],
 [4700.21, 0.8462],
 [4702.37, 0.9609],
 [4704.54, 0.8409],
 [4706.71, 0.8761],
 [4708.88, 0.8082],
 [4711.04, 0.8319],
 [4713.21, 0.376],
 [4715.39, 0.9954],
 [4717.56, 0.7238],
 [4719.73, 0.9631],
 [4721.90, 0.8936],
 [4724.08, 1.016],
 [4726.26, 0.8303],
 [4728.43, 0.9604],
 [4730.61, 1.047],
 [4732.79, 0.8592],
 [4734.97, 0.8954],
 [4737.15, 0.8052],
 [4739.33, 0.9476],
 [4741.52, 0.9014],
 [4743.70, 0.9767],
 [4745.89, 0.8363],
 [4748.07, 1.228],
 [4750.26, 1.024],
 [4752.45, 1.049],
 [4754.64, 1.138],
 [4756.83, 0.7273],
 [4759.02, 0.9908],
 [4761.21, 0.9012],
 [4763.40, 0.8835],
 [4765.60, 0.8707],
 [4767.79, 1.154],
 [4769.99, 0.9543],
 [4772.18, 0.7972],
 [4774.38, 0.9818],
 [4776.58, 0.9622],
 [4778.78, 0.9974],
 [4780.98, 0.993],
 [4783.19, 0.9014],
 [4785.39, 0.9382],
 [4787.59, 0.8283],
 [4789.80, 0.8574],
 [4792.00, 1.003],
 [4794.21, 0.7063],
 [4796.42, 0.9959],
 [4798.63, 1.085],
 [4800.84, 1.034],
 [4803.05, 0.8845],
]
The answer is 1.9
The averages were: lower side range 0.871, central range 0.831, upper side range 0.928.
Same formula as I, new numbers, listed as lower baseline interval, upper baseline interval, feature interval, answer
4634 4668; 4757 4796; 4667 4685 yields 0.89 angstroms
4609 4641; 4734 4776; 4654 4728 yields 6.32 angstroms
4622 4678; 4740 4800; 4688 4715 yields 3.12 angstroms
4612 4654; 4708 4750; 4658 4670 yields 0.56 angstroms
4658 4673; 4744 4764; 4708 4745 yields 2.49 angstroms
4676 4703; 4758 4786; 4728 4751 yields -1.28 angstroms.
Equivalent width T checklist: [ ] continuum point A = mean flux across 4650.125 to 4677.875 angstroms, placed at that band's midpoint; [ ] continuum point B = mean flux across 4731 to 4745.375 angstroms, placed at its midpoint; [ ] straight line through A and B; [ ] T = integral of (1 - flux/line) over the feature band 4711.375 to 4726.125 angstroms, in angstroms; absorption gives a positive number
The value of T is 1.0 angstroms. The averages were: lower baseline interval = 0.854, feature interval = 0.828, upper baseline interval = 0.902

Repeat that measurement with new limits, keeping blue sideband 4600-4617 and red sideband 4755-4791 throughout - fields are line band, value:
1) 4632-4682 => 2.4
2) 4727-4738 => 0.1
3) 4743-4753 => -1.1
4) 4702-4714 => 1.8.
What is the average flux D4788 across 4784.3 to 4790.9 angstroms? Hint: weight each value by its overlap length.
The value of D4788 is 0.875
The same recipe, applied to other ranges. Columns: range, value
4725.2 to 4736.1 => 0.919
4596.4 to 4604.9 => 0.892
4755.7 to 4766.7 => 0.876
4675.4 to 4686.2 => 0.857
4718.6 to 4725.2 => 0.955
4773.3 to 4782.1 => 0.983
